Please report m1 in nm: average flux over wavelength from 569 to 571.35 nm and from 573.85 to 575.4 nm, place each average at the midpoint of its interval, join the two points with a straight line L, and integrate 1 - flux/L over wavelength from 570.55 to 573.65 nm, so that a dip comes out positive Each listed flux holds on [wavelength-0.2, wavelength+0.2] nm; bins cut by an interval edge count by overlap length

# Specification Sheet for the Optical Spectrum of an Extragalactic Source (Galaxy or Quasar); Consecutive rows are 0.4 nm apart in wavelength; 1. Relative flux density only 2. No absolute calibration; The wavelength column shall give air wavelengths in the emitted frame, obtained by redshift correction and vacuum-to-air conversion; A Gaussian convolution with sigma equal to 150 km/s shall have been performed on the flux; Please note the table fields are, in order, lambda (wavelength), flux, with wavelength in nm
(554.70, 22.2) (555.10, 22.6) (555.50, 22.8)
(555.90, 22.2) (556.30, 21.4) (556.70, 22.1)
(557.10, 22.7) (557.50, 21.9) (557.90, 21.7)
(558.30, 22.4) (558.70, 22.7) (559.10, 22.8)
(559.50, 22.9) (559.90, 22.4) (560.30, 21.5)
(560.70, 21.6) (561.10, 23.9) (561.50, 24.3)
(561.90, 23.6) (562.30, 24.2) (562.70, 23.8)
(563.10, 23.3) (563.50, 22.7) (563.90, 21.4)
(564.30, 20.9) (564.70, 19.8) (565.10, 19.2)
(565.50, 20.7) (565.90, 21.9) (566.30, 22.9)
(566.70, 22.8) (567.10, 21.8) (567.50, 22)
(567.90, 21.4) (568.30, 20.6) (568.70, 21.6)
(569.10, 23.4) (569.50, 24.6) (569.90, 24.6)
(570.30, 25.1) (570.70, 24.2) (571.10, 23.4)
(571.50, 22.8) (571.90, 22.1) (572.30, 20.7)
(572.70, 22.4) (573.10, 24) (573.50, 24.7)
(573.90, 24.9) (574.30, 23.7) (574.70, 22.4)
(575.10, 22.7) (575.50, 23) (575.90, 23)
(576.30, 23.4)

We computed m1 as 0.11 nm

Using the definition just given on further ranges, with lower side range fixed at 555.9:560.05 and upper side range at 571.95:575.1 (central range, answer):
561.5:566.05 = 0.11 nm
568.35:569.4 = 0.02 nm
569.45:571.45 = -0.11 nm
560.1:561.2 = 0.01 nm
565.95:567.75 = 0.04 nm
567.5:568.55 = 0.08 nm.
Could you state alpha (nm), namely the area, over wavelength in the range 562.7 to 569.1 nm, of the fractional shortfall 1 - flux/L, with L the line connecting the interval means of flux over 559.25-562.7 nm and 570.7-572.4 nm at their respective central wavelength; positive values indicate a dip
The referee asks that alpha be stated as 0.33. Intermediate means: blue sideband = 23.1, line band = 21.7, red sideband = 22.6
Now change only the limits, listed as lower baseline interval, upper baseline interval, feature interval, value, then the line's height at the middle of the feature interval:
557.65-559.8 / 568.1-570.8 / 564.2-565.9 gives 0.20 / 23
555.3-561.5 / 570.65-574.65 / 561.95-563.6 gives -0.07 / 22.7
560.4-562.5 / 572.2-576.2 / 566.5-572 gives 0.09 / 23.3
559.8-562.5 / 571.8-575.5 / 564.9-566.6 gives 0.13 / 23.1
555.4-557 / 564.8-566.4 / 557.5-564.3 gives -0.38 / 21.6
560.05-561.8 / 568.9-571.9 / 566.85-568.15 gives 0.10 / 23.6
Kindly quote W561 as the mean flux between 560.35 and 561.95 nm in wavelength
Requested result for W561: 23.2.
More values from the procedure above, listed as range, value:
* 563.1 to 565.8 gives 21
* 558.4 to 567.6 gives 22.3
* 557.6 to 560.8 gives 22.3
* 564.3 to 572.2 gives 22.3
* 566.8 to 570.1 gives 22.5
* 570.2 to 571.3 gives 24.2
